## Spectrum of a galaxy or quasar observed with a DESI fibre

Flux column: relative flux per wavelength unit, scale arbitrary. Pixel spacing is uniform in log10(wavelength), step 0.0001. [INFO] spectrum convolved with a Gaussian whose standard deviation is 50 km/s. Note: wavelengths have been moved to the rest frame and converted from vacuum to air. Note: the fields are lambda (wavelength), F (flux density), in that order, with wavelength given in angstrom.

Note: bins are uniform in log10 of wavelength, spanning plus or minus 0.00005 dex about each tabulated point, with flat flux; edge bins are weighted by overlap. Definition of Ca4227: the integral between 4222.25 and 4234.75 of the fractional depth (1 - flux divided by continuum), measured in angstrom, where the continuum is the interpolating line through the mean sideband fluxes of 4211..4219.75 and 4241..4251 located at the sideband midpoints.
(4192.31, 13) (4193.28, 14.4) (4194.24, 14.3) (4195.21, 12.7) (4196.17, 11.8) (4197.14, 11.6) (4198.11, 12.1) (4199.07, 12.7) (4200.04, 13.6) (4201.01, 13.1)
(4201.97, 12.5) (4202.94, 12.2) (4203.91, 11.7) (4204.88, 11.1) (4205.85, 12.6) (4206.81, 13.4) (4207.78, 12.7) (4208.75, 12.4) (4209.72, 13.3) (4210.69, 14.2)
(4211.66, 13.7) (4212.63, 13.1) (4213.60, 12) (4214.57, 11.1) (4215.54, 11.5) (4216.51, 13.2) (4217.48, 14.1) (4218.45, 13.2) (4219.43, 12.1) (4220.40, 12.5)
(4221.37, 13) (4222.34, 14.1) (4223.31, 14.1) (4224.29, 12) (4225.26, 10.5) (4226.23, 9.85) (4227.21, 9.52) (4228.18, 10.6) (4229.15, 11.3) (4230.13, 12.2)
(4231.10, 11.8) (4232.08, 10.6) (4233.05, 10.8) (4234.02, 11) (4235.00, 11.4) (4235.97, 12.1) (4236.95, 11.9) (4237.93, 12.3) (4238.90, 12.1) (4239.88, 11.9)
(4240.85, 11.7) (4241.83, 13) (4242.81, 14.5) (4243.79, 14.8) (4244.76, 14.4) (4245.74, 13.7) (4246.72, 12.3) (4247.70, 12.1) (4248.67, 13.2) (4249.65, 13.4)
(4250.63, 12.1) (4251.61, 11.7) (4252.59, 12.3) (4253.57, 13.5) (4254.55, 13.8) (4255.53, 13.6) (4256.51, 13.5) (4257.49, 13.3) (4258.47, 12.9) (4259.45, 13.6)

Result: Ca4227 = 1.6 angstrom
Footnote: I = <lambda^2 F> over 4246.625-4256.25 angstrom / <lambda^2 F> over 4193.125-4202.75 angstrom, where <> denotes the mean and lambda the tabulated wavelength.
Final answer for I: 1.03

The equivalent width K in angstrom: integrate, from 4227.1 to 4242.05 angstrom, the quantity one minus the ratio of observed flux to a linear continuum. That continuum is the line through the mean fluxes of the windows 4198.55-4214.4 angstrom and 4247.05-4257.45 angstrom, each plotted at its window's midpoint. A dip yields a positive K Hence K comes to 1.53 angstrom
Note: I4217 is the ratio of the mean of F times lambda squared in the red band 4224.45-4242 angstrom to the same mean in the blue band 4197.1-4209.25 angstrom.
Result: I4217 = 0.92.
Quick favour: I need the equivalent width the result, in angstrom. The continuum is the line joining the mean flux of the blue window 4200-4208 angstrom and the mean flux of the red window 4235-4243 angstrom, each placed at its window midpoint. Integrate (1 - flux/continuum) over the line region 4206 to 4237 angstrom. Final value 0.6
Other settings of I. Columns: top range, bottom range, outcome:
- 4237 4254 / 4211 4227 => 1.04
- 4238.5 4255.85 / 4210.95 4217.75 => 1.04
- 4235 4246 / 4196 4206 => 1.07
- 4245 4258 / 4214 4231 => 1.09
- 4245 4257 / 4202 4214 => 1.04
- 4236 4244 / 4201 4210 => 1.03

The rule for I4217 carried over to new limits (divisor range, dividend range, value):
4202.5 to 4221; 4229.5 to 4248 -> 0.99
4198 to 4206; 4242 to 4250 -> 1.11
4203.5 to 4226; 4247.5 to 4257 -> 1.04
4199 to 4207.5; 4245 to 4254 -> 1.04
